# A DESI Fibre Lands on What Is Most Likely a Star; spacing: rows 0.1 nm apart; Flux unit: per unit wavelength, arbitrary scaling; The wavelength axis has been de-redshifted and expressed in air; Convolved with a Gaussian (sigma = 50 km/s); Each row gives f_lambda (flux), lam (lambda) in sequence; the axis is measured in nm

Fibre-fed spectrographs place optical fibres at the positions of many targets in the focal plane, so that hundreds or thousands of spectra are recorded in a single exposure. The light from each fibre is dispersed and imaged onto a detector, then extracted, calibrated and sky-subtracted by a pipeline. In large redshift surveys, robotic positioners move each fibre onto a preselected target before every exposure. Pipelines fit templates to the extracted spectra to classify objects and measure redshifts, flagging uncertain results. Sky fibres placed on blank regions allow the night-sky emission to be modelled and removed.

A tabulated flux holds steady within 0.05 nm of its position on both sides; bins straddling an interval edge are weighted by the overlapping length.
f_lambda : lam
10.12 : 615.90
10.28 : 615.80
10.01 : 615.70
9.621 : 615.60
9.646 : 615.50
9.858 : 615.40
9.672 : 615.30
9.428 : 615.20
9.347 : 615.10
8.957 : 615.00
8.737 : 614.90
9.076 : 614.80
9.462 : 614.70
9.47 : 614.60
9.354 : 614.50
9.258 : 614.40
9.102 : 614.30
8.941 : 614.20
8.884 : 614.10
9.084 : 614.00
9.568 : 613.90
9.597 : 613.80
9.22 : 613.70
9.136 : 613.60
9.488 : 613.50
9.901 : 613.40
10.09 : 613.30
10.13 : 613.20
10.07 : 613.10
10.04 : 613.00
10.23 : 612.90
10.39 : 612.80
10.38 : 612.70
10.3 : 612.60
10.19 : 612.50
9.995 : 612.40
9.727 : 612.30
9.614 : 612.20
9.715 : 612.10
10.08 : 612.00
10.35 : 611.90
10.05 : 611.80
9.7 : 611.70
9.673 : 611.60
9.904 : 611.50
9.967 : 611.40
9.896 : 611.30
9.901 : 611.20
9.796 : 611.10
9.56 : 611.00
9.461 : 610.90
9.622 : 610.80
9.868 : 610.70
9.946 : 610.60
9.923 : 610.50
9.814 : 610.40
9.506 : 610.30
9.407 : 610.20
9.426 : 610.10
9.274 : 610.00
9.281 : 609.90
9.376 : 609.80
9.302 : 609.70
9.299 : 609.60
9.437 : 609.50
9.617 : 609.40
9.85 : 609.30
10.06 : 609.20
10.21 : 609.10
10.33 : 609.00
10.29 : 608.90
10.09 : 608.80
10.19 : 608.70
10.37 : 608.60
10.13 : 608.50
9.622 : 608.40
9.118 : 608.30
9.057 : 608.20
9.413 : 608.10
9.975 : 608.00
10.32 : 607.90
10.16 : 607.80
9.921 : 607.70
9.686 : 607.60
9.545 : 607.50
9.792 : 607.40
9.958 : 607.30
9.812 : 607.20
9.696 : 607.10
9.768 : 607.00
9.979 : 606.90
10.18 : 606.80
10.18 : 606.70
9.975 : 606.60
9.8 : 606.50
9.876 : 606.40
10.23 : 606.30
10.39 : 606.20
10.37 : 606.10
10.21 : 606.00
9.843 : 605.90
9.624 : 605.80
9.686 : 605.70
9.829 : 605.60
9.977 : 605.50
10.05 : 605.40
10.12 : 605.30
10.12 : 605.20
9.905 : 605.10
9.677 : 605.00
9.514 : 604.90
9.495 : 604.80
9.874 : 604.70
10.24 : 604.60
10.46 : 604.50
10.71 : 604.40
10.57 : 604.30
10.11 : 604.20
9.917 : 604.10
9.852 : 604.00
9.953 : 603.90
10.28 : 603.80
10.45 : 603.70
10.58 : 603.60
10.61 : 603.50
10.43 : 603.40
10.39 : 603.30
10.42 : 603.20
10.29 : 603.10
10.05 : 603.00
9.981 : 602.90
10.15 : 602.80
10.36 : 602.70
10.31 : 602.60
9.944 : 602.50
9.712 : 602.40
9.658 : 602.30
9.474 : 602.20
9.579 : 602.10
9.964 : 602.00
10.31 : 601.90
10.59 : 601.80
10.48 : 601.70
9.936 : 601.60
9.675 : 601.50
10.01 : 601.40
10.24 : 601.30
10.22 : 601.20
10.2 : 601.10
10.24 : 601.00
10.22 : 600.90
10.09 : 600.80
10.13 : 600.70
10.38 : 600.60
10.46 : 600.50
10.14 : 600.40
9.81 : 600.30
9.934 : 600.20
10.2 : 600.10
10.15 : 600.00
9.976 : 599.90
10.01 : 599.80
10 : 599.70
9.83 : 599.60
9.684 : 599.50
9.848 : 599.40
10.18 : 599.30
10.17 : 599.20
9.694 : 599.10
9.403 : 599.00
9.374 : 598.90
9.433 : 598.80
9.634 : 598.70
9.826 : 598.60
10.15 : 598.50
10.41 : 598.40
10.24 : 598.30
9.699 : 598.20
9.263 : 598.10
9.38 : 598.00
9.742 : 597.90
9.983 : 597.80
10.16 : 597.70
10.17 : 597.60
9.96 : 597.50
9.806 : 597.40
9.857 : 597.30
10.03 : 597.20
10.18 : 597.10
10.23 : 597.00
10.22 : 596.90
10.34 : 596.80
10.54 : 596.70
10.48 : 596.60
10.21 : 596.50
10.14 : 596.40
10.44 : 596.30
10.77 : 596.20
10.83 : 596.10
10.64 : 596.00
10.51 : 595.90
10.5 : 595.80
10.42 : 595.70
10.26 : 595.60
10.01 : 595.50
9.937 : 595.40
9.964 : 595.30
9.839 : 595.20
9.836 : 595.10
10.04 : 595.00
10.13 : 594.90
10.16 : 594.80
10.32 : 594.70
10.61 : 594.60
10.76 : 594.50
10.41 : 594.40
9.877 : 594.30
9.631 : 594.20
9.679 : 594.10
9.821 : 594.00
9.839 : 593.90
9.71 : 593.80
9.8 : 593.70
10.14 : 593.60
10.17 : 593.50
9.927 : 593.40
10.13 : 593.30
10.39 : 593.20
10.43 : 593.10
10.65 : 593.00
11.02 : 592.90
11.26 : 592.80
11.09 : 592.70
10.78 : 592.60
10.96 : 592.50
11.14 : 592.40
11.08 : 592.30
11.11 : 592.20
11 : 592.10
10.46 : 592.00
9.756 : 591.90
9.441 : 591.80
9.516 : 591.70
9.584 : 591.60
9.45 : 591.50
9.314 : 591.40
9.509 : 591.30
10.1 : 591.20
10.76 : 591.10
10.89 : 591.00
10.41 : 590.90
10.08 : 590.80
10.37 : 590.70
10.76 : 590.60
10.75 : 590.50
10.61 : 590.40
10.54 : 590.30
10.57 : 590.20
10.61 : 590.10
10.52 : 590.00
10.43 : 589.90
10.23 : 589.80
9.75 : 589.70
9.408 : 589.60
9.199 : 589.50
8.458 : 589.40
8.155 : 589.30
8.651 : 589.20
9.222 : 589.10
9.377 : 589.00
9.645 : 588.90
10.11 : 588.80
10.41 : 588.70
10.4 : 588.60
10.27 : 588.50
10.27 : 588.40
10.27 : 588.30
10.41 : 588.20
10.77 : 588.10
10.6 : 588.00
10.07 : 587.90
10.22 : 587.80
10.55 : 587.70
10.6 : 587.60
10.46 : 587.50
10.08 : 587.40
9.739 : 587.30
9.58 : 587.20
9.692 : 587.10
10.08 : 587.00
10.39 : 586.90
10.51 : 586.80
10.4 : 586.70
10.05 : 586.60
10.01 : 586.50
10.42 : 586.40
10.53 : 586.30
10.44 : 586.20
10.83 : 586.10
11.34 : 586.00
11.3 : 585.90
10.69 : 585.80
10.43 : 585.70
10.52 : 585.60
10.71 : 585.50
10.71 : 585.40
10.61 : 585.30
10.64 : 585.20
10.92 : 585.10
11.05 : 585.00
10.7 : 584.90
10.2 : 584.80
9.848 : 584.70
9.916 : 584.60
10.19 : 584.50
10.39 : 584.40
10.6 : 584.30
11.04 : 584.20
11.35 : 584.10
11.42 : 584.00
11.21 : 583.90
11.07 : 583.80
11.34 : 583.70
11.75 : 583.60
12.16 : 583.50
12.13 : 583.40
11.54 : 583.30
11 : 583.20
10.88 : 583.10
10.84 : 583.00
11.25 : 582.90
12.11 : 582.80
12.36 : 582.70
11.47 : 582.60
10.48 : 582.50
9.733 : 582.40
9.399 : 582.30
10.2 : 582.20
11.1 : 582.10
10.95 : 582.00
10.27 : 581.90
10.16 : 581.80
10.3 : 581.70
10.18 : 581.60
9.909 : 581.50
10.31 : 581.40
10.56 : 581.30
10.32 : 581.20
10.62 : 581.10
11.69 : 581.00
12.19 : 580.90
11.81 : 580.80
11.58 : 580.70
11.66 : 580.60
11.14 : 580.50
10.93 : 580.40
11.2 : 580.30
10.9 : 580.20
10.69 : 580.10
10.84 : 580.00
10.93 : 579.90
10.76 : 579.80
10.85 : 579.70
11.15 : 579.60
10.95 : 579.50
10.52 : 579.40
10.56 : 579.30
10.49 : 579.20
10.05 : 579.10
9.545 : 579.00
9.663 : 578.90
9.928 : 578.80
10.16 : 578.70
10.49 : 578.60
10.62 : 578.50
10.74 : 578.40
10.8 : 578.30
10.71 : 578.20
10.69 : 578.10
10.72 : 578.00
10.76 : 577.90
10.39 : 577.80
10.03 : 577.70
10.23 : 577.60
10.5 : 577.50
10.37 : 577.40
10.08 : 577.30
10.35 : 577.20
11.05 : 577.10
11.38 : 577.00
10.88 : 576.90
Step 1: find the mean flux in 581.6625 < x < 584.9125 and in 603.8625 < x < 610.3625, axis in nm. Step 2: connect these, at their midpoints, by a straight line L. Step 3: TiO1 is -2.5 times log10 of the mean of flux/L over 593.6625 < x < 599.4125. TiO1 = 0.03 mag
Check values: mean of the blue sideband 10.9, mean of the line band 10.1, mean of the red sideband 9.88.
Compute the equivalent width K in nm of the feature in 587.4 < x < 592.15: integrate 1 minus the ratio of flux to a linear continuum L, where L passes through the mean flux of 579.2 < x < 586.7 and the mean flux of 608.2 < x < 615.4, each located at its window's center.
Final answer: 0.23 nm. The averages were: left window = 10.8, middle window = 10.1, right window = 9.69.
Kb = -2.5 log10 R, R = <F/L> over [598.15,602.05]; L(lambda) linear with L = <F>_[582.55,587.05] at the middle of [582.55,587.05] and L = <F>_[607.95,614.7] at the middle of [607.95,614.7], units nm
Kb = 0.02 mag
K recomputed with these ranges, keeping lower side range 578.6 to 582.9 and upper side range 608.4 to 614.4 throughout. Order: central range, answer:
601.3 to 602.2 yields 0.00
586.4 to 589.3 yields 0.12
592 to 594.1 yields -0.03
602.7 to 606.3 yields -0.05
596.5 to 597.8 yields 0.01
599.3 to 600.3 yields 0.02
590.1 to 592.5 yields 0.02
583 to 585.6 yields -0.07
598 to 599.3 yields 0.05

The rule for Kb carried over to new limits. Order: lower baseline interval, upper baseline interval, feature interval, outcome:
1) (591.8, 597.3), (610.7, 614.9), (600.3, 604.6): -0.01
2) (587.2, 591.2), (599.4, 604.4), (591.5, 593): -0.05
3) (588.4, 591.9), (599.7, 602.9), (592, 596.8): -0.04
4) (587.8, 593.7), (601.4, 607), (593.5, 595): 0.01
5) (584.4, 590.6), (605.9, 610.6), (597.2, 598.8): 0.02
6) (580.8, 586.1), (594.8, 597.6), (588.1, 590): 0.09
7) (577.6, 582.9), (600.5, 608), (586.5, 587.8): 0.04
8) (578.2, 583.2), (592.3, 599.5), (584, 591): 0.02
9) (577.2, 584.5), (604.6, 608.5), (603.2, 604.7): -0.04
